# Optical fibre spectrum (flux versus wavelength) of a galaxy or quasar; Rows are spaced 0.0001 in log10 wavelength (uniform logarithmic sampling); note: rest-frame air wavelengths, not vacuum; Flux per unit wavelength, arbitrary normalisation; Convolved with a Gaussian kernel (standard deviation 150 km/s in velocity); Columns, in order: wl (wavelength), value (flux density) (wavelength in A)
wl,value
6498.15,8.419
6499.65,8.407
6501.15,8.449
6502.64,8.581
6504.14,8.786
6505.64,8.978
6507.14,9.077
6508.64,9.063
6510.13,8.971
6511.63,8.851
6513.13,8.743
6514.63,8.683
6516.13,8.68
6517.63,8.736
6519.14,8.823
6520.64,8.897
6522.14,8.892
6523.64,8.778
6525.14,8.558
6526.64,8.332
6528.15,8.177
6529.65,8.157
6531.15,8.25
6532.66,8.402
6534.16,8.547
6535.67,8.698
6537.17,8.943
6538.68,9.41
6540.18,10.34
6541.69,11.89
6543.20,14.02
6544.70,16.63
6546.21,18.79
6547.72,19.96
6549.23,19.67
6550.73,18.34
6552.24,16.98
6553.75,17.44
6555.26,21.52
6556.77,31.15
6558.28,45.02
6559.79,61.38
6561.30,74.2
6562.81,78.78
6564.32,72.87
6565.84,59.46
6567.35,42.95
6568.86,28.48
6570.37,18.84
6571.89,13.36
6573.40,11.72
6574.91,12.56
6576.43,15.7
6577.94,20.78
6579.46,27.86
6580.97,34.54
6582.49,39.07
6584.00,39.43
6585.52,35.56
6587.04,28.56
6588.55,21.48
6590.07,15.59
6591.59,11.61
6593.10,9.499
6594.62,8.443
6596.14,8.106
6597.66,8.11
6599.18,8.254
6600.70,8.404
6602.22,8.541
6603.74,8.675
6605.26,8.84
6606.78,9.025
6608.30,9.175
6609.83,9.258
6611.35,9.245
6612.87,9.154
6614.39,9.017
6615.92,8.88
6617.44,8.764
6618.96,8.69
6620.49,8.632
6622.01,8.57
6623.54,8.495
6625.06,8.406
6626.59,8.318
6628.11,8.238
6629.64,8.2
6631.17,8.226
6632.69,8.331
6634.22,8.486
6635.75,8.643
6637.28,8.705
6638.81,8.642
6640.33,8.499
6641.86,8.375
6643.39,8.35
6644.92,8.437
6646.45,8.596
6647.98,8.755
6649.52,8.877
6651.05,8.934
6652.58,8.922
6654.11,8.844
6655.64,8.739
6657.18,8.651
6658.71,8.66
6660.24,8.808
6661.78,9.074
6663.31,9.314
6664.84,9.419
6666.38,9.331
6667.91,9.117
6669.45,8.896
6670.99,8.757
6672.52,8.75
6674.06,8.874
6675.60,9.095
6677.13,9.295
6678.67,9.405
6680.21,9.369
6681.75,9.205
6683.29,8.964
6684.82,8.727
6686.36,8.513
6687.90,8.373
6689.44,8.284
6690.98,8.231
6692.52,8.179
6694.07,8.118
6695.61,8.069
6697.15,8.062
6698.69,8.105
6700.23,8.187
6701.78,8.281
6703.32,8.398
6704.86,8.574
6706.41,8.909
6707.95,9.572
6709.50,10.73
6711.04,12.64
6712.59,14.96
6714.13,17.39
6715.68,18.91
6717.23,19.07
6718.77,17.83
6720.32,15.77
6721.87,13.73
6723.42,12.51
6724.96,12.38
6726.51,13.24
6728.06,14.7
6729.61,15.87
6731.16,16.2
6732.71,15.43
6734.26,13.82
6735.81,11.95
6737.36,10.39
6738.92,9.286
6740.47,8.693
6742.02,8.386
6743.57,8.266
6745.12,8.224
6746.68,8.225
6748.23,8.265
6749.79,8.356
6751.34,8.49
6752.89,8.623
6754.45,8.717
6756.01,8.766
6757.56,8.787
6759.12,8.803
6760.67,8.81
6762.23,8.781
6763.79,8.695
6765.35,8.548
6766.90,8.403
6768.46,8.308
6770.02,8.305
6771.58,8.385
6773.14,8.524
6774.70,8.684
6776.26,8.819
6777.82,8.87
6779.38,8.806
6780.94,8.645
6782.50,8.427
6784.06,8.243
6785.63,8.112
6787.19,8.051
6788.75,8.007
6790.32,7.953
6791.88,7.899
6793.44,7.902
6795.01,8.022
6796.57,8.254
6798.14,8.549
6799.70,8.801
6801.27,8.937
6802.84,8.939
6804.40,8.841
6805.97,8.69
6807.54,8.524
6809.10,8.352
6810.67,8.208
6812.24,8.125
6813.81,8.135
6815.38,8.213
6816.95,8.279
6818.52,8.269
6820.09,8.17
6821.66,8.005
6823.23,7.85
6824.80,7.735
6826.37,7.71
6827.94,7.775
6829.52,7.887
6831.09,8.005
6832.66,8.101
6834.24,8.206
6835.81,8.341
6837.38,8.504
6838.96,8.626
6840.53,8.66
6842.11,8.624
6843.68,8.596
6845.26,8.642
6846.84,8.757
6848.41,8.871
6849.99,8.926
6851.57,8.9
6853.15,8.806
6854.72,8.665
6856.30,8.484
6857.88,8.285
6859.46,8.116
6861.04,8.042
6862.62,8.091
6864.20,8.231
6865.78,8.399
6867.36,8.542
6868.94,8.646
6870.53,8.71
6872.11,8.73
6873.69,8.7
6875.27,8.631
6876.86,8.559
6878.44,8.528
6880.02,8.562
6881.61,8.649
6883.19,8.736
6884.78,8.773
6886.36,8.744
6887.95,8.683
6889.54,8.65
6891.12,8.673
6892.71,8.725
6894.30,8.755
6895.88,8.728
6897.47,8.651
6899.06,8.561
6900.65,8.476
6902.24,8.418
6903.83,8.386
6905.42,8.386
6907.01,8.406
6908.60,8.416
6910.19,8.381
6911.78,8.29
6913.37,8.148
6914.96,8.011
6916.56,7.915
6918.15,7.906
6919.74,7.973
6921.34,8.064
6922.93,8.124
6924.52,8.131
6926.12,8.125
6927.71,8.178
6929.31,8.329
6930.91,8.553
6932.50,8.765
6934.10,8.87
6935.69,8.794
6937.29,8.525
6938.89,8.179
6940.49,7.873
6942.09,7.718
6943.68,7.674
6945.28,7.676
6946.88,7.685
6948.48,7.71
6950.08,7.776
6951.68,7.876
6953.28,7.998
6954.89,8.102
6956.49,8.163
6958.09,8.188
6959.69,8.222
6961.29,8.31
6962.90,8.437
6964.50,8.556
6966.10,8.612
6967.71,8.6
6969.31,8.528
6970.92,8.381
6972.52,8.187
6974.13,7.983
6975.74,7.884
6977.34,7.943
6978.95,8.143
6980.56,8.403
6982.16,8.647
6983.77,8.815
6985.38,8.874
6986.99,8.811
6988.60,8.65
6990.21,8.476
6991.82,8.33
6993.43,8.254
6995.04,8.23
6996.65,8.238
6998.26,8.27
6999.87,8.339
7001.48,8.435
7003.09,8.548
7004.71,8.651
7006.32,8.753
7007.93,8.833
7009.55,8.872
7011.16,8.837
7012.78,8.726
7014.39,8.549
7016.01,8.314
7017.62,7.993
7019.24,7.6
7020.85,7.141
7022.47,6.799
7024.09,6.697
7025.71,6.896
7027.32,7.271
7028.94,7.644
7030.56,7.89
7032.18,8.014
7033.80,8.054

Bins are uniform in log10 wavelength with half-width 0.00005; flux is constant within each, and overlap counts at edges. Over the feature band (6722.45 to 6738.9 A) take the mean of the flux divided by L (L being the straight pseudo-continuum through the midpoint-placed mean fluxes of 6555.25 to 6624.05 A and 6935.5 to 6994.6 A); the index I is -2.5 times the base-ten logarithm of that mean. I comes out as 0.274 mag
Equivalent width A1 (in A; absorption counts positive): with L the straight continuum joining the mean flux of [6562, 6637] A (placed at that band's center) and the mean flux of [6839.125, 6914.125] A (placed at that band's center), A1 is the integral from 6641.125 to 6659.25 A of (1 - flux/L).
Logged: 8.4 A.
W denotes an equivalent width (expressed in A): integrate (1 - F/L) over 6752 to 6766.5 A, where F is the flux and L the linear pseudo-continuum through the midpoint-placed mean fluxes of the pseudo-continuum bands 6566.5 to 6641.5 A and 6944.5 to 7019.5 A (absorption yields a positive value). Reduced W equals 3.8 A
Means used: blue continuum 14.2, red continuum 8.33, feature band 8.72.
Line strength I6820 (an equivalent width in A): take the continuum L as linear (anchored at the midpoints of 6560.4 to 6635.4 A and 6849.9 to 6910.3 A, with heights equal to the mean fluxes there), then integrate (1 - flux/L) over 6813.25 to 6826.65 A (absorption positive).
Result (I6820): 3.4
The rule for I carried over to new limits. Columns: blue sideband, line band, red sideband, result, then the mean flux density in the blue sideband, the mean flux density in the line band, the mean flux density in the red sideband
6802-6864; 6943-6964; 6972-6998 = 0.049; 8.36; 7.99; 8.37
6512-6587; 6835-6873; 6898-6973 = 0.297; 22.6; 8.55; 8.23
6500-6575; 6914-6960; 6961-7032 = 0.190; 19.3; 8.11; 8.23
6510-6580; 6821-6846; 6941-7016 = 0.457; 20.8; 8.21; 8.32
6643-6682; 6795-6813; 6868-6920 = 0.017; 8.94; 8.54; 8.51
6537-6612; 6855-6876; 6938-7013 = 0.419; 23.3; 8.44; 8.3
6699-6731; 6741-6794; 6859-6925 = 0.353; 13.1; 8.45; 8.44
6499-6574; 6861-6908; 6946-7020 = 0.245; 19.2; 8.57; 8.34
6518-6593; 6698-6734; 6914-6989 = 0.286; 23.2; 13.1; 8.23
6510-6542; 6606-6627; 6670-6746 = 0.122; 8.85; 8.84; 10.9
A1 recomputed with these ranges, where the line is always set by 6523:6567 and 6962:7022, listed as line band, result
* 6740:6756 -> 8.1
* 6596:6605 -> 5.6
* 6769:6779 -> 4.7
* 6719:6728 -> 2.1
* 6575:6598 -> 1.4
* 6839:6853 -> 5.0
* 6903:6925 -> 5.9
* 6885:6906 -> 5.8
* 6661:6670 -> 4.9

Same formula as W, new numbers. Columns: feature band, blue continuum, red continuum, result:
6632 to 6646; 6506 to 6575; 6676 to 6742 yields 6.1 A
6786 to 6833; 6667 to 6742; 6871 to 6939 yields 7.1 A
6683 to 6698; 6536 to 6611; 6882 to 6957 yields 8.1 A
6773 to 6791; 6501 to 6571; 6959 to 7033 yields 6.9 A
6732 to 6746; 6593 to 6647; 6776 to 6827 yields -3.4 A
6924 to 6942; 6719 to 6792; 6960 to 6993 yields 0.7 A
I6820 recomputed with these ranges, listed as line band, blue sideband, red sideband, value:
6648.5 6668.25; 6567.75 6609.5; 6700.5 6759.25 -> 7.62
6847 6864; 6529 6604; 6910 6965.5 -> 4.40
